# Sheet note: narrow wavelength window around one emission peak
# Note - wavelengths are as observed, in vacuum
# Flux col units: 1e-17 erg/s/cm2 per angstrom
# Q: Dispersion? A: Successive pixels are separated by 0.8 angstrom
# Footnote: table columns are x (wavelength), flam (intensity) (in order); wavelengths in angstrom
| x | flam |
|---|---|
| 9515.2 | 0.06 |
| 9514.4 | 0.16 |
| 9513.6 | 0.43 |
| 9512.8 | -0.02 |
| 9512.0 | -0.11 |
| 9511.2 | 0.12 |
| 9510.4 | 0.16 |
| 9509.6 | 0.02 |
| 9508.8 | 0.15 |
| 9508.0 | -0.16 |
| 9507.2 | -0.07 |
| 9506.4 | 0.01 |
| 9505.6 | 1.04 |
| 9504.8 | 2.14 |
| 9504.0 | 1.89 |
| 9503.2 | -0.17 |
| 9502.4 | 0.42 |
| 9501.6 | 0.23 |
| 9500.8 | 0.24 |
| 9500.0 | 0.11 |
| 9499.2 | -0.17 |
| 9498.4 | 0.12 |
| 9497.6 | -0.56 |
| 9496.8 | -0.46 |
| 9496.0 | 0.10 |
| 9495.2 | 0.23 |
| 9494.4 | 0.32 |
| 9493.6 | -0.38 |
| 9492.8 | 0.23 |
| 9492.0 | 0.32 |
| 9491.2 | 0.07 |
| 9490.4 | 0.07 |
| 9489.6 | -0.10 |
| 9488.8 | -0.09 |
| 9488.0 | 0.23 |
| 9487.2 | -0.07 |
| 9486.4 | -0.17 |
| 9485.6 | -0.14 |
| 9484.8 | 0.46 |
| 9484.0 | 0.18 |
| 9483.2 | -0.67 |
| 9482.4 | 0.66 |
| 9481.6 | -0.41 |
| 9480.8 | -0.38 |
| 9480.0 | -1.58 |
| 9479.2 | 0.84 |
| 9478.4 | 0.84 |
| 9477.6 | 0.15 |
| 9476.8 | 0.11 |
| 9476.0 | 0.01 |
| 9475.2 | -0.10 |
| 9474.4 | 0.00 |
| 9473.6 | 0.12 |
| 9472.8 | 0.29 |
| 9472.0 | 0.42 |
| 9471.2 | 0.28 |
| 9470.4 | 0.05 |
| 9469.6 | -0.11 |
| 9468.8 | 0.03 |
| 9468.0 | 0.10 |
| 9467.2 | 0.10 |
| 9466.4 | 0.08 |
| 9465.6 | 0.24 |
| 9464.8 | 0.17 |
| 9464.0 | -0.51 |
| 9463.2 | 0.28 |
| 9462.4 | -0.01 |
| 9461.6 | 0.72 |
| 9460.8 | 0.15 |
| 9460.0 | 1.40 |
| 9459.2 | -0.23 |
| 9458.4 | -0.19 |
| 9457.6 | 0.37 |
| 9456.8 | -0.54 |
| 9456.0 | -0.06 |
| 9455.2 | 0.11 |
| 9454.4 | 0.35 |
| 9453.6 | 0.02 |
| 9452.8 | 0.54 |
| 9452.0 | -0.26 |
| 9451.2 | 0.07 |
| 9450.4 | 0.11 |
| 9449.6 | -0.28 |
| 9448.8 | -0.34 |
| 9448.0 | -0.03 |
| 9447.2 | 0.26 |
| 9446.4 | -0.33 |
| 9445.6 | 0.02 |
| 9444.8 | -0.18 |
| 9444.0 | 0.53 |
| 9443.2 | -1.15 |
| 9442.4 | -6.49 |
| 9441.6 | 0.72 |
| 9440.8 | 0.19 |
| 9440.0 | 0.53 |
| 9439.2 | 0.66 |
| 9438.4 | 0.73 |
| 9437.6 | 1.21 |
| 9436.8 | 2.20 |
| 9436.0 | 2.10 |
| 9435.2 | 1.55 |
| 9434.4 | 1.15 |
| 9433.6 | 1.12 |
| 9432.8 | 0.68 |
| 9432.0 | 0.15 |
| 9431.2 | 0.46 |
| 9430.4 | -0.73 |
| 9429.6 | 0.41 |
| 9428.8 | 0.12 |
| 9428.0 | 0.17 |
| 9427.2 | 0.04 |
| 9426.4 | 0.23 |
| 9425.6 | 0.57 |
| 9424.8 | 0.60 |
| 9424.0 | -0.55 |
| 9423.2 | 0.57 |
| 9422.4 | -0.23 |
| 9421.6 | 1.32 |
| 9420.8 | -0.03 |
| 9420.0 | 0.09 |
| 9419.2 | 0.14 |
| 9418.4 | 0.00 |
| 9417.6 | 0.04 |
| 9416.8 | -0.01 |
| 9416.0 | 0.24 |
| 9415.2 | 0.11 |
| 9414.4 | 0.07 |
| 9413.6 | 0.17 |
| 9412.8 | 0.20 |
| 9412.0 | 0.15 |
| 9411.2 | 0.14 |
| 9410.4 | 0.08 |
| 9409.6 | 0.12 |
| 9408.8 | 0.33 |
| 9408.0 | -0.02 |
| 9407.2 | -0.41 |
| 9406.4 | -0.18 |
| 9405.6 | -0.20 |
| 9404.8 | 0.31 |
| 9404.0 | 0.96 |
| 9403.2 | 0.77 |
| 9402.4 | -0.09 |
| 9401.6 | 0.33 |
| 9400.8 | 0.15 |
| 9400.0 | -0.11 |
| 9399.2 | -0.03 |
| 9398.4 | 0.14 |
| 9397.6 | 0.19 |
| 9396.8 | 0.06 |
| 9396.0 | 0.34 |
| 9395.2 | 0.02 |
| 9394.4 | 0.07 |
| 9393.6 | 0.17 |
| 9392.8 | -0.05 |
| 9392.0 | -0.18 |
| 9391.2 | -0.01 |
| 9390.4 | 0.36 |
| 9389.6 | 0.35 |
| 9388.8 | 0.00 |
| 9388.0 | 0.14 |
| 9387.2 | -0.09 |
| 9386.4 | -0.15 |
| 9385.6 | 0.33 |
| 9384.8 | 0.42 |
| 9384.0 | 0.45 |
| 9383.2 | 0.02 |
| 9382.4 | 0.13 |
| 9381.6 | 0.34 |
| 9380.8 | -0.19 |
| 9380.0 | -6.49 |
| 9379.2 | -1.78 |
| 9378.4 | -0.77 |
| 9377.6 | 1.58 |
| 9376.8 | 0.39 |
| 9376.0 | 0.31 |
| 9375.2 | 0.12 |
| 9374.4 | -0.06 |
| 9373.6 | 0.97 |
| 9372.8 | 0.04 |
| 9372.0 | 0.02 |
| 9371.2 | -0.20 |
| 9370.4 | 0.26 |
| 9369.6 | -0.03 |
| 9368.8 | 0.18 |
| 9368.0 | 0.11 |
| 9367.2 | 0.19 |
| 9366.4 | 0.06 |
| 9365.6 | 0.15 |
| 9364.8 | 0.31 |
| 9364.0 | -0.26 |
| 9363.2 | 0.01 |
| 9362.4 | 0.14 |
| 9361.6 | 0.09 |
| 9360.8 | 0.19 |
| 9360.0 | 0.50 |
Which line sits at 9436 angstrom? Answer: [O III] 5007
